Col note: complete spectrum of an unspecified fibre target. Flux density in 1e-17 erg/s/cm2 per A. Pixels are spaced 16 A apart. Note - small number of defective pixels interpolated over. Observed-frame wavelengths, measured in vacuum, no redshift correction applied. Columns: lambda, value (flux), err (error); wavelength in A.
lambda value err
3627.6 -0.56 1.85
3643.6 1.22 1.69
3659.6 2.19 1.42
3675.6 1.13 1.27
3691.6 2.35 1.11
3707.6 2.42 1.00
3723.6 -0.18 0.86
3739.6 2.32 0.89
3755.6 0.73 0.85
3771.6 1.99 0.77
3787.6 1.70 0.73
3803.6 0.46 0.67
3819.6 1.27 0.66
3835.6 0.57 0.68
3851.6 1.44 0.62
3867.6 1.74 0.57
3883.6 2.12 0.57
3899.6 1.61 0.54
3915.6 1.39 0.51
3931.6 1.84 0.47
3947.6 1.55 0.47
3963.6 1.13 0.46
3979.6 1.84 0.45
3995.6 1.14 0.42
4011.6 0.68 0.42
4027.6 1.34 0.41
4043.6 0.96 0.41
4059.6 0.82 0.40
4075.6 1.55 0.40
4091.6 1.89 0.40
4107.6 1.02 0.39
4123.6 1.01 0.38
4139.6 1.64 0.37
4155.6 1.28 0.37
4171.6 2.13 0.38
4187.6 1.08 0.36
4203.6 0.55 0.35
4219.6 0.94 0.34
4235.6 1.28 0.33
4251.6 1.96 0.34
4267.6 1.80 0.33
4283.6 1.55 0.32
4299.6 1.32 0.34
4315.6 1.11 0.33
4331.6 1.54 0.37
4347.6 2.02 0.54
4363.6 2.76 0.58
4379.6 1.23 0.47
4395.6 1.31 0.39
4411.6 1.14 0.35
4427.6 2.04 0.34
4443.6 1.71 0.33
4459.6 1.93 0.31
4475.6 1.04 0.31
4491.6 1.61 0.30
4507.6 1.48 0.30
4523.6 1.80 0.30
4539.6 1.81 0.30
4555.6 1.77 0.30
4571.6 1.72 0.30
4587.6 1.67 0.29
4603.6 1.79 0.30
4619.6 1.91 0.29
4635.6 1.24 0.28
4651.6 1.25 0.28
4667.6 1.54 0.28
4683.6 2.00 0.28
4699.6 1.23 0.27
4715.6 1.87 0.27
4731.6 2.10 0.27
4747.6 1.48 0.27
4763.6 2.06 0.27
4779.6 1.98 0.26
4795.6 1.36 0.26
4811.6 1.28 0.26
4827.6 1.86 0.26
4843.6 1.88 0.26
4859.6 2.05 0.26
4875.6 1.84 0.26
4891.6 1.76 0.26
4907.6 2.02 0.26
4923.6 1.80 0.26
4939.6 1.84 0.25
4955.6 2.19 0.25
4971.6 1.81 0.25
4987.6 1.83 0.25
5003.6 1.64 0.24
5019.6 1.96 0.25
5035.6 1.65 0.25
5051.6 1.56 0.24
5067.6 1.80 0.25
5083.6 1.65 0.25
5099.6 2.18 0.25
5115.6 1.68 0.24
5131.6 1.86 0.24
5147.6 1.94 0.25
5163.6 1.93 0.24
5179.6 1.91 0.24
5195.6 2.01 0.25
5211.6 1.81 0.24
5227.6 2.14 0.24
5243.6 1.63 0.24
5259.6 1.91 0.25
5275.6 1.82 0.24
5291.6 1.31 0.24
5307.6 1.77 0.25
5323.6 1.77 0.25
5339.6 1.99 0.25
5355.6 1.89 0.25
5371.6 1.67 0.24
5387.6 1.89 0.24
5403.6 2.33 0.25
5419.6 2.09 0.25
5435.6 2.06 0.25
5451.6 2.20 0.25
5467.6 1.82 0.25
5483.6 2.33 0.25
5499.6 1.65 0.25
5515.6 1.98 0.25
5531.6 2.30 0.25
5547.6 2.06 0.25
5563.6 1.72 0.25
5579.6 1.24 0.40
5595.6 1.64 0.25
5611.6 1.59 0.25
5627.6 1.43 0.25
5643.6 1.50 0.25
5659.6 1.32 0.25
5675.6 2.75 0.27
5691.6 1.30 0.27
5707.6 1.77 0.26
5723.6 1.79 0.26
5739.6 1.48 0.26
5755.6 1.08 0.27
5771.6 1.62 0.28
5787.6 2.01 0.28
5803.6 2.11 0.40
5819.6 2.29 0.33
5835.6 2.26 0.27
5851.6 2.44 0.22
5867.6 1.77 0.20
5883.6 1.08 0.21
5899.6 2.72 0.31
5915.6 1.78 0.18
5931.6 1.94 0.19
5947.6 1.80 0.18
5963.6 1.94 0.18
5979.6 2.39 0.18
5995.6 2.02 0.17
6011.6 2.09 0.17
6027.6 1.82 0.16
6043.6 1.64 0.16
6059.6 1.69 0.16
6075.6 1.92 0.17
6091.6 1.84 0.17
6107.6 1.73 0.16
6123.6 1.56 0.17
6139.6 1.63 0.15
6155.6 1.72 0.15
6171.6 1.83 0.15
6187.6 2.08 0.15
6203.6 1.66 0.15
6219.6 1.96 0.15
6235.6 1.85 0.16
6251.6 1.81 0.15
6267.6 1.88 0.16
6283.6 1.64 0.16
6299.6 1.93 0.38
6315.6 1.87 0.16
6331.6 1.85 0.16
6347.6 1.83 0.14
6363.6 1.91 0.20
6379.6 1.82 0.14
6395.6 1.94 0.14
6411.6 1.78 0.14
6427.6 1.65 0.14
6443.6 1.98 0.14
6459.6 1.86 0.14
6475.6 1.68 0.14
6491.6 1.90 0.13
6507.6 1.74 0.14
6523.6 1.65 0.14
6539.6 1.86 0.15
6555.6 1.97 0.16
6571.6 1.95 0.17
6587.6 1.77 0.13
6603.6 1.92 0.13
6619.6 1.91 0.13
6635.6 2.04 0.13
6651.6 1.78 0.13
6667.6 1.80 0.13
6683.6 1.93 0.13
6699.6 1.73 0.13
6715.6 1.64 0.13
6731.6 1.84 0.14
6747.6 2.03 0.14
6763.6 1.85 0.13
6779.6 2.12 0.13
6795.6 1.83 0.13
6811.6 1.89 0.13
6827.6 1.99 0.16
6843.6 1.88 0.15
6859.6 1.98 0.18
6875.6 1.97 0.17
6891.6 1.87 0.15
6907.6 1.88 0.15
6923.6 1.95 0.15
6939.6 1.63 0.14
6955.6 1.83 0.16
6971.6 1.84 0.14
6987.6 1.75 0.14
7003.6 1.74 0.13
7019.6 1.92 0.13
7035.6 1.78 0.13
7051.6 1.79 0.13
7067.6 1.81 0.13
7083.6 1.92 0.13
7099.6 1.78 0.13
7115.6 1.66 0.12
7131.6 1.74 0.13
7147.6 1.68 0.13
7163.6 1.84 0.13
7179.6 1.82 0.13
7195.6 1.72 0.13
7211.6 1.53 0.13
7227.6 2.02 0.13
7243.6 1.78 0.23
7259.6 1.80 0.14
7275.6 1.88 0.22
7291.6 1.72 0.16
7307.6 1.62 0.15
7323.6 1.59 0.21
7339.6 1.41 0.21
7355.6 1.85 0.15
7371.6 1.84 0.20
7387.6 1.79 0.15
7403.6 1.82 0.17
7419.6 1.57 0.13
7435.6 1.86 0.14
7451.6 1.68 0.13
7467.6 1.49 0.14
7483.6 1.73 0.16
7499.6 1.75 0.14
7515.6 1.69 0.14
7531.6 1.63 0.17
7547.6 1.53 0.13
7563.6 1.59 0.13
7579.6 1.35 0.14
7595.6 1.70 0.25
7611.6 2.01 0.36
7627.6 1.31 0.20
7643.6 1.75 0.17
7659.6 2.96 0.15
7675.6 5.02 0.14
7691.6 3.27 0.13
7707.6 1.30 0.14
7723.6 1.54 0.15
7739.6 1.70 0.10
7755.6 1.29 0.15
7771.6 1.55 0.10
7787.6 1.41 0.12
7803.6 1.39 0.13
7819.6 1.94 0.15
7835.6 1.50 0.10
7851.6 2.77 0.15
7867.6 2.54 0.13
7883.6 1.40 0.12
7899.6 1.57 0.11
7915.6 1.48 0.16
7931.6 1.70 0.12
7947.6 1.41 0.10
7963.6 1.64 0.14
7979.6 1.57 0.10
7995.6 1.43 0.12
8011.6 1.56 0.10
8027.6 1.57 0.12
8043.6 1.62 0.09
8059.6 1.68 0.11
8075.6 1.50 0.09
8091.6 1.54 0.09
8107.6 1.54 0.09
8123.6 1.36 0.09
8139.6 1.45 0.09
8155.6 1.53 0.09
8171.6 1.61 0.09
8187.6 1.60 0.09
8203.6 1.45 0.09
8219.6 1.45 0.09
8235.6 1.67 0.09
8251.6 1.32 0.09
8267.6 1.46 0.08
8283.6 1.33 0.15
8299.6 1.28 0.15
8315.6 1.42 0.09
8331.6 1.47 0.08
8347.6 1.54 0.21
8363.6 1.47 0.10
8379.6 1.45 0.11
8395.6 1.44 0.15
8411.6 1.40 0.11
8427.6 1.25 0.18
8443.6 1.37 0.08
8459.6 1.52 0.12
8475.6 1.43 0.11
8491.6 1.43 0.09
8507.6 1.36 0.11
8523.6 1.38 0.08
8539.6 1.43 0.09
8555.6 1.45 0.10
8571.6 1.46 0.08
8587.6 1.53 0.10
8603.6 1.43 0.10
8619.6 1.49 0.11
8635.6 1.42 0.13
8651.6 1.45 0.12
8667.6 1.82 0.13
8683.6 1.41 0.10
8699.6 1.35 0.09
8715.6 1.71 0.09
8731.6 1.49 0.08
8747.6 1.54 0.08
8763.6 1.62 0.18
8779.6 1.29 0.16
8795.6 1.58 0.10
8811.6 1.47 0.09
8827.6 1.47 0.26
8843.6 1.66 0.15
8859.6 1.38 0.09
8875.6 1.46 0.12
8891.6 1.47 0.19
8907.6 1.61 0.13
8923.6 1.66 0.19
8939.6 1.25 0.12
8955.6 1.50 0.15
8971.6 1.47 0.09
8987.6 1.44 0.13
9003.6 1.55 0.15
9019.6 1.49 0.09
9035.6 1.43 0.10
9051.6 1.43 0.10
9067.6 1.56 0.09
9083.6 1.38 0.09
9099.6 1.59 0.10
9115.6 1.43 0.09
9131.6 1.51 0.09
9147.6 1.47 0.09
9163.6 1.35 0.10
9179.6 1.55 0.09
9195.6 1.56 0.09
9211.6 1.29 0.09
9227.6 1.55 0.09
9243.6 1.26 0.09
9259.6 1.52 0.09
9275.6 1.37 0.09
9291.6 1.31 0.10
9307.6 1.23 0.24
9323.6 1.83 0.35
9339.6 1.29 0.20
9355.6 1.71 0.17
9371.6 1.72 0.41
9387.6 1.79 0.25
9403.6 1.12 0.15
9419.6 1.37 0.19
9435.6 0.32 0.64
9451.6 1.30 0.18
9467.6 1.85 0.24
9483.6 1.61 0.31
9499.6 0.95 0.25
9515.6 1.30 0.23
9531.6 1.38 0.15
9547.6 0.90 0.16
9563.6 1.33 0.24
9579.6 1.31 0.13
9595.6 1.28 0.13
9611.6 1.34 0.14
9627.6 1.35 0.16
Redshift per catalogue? 0.17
